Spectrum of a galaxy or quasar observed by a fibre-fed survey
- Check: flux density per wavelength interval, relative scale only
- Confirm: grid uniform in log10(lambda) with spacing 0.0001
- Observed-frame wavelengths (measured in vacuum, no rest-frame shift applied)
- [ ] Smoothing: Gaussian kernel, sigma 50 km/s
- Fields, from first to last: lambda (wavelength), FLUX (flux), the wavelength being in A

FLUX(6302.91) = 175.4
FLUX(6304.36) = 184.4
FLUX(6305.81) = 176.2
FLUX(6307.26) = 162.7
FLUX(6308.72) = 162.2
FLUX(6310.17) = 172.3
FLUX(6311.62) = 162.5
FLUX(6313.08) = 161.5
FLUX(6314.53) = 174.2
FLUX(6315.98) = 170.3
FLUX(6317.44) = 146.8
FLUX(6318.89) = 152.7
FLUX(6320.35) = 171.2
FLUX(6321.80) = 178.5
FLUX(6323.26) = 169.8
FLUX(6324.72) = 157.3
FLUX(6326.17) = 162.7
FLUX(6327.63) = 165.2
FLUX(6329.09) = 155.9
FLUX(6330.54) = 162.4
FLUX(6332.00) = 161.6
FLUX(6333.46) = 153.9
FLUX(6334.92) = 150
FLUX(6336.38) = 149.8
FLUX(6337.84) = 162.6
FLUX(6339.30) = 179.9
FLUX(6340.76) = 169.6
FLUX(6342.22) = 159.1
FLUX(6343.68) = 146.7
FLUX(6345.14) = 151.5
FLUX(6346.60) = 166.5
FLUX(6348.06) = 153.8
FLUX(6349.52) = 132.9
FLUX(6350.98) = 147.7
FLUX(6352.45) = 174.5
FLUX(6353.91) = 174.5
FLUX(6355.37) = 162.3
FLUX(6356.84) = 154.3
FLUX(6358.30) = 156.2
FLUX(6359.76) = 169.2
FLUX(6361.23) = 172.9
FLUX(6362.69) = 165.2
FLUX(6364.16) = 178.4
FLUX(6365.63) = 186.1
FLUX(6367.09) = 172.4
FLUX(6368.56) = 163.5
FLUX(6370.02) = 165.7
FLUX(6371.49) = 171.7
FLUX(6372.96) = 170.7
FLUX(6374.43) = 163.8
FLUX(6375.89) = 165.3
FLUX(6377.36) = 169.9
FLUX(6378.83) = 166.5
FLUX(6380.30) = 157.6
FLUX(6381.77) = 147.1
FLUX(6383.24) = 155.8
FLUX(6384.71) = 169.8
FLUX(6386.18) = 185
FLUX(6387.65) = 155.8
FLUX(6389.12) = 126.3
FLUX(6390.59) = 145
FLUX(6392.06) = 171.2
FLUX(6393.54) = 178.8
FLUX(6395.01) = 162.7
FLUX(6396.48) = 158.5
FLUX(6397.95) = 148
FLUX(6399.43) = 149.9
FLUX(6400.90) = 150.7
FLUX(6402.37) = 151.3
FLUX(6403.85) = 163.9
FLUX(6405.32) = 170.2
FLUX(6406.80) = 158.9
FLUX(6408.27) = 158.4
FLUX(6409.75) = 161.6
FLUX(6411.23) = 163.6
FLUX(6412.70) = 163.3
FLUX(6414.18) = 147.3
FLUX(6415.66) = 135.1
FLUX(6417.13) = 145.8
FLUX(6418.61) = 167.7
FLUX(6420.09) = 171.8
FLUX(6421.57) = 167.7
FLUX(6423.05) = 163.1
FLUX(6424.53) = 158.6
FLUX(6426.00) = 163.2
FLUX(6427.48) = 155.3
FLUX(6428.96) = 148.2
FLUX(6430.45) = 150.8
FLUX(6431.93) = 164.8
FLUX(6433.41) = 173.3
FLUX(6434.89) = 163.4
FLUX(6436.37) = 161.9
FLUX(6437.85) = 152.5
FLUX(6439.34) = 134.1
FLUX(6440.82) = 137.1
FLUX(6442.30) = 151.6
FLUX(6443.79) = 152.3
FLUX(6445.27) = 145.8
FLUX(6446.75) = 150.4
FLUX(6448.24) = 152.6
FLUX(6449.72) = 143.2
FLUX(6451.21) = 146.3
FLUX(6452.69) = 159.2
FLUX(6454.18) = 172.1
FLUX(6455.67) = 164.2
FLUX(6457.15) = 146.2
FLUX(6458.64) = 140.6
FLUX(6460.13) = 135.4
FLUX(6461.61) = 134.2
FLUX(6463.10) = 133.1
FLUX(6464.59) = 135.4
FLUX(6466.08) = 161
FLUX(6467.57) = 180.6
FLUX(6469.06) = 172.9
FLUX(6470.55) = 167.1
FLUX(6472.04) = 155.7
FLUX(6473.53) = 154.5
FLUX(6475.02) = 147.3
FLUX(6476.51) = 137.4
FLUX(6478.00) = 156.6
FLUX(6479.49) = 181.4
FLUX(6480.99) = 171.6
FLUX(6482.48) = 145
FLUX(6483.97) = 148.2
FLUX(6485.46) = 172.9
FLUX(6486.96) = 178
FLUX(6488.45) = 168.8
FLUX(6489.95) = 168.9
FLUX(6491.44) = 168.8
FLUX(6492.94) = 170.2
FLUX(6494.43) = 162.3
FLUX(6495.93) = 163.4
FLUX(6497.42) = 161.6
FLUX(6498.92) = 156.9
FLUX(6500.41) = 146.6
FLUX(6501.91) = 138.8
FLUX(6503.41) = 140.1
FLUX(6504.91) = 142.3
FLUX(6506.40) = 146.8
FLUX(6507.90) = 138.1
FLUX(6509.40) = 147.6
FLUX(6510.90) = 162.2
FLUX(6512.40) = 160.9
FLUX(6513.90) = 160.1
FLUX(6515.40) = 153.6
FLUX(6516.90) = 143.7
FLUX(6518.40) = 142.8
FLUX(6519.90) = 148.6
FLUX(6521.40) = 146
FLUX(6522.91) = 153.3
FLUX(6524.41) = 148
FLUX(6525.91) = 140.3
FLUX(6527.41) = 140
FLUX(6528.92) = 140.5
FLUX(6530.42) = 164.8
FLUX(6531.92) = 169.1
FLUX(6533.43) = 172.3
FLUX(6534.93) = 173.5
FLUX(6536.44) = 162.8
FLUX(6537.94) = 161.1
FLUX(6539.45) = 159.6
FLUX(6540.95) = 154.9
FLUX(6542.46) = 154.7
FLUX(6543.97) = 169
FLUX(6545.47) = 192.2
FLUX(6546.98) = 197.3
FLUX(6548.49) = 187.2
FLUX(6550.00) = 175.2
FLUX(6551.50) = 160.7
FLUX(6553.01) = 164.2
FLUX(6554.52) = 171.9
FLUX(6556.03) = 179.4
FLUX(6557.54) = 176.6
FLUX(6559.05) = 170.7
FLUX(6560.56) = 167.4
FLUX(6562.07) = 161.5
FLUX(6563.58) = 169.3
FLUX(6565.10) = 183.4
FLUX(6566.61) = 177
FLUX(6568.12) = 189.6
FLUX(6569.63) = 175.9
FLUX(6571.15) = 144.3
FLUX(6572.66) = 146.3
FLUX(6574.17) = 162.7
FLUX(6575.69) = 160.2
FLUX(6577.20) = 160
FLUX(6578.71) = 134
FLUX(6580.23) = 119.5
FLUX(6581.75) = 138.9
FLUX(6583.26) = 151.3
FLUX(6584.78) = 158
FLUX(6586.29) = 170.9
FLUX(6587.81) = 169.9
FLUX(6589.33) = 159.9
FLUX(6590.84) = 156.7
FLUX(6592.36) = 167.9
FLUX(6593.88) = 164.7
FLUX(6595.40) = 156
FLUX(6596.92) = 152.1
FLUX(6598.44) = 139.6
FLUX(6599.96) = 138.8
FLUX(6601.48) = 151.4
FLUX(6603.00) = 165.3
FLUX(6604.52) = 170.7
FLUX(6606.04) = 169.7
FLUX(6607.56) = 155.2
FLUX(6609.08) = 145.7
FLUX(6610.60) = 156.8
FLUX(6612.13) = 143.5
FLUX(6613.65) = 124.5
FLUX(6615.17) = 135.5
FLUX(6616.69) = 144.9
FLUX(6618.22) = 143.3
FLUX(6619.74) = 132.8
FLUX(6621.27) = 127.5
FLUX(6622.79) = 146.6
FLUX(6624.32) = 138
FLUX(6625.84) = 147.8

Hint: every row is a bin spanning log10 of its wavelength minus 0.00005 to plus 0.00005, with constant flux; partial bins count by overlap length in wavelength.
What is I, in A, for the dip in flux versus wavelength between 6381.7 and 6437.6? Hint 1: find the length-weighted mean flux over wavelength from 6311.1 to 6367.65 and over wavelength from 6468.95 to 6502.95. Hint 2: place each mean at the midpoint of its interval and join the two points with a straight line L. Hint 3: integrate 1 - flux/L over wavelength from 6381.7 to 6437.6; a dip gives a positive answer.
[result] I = 0.90 A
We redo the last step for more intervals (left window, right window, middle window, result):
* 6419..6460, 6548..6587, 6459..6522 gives 1.39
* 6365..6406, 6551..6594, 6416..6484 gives 3.16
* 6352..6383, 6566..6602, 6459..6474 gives 0.85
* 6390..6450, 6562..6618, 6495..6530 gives 1.60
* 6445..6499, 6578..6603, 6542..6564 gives -2.81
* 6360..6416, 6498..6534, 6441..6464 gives 1.16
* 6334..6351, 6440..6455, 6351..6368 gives -1.46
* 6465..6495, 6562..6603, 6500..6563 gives 0.42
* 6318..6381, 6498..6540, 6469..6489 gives -0.78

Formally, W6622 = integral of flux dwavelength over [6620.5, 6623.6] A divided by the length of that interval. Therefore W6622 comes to 137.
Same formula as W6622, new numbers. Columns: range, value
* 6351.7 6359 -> 164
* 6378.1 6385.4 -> 159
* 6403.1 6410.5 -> 162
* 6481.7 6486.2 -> 156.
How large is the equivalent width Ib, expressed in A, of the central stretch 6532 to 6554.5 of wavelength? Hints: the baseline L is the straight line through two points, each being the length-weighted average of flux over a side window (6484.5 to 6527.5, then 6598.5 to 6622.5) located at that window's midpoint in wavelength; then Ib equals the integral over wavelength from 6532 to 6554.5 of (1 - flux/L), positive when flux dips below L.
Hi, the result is -2.8 A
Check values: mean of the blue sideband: 154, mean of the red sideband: 147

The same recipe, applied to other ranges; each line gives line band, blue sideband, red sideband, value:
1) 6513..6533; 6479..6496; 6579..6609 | 1.5 A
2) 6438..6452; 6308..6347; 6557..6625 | 1.1 A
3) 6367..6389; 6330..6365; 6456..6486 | -0.7 A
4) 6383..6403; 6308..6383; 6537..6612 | 0.6 A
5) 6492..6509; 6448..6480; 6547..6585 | 0.6 A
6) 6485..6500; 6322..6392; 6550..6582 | -0.4 A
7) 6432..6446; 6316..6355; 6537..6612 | 0.7 A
